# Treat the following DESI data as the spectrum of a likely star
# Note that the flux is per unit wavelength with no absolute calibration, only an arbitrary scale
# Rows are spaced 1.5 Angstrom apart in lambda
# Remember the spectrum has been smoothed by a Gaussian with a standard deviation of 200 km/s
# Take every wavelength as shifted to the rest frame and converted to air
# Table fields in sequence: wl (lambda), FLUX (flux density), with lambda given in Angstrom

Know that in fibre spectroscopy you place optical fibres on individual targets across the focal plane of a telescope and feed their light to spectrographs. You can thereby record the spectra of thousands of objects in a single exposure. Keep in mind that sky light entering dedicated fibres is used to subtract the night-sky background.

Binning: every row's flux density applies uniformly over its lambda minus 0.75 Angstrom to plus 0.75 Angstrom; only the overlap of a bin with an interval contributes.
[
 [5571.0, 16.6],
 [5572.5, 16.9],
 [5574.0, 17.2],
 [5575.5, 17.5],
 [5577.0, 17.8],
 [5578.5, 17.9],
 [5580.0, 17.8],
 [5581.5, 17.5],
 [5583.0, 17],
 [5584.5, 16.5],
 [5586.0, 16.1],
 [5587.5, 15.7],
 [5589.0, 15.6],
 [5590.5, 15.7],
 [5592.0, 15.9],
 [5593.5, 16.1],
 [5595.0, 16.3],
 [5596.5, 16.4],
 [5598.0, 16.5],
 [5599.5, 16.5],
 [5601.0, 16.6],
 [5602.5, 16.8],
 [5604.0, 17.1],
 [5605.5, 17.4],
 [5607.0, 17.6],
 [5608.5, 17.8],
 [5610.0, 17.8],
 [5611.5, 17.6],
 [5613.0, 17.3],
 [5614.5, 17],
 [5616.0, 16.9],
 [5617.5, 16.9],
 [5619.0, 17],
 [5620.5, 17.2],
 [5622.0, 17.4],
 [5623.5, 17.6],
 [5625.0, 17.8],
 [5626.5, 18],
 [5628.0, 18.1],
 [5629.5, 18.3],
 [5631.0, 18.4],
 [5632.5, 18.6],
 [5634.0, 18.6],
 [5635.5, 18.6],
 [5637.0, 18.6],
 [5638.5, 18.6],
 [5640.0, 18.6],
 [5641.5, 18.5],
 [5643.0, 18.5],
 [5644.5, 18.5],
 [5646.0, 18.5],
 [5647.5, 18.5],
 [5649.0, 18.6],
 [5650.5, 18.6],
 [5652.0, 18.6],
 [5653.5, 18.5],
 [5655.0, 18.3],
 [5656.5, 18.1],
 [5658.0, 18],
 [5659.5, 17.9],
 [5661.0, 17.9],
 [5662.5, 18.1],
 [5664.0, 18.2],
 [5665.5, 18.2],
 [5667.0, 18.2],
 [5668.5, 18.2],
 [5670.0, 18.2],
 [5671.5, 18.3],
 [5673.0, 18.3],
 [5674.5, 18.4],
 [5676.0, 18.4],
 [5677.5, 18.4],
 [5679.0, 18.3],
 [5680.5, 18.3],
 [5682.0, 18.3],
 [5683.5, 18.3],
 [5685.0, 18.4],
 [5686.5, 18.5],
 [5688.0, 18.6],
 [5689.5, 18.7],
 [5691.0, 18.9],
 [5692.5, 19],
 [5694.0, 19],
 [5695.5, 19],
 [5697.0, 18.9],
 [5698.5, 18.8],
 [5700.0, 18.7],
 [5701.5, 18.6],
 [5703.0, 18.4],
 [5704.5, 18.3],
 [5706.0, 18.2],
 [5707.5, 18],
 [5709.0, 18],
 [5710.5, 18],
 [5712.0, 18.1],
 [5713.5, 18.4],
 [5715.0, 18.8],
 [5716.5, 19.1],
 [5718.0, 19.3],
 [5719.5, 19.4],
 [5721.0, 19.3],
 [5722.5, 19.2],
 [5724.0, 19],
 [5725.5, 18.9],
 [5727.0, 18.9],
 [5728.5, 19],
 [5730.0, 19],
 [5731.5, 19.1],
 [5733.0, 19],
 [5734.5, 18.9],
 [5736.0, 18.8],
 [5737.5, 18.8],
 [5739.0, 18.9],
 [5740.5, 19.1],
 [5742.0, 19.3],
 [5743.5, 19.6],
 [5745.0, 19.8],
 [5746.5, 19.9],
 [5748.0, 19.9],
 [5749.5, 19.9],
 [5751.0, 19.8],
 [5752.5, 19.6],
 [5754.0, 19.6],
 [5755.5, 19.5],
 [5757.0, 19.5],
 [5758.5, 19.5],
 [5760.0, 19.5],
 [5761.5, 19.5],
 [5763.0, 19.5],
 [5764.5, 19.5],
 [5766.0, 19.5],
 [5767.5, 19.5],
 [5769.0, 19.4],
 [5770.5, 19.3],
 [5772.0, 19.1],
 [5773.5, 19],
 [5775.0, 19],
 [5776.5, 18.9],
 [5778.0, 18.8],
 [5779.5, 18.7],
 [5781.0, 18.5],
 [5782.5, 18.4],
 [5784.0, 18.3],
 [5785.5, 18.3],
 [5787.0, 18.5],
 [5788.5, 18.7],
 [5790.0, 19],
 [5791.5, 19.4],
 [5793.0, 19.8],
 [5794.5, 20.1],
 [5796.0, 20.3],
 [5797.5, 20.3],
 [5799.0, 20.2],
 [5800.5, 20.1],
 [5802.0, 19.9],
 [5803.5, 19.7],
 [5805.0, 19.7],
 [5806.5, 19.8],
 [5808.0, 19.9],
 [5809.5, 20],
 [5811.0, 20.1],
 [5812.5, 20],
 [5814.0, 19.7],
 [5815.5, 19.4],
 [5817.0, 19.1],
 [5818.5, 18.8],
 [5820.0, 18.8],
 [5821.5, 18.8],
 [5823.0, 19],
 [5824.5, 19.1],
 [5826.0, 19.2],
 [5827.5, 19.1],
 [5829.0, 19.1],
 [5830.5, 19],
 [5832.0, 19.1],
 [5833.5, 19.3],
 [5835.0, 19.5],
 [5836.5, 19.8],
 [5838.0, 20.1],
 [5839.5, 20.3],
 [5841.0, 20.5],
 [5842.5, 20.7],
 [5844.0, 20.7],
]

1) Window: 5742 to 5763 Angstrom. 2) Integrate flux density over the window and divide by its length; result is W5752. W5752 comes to 19.6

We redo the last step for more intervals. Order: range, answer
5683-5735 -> 18.7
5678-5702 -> 18.6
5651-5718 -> 18.4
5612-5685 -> 18.1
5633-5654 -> 18.6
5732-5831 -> 19.3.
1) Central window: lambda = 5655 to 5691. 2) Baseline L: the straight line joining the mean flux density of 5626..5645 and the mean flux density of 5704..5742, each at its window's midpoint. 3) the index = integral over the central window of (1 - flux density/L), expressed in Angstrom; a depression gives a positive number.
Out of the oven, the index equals 0.6 Angstrom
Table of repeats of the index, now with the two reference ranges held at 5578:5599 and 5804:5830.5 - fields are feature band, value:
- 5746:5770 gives -1.2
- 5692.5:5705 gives -0.6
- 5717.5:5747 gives -1.4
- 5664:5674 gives -0.4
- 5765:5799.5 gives -0.4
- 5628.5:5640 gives -1.0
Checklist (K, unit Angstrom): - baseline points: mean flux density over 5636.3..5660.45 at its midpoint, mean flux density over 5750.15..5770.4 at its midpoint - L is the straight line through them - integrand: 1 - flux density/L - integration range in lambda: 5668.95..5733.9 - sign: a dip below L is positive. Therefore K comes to 1.0 Angstrom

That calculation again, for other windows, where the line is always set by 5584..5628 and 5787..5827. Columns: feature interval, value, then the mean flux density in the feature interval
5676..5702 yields -0.9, 18.6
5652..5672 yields -0.6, 18.2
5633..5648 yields -1.0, 18.6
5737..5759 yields -0.9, 19.5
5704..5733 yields -0.6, 18.7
